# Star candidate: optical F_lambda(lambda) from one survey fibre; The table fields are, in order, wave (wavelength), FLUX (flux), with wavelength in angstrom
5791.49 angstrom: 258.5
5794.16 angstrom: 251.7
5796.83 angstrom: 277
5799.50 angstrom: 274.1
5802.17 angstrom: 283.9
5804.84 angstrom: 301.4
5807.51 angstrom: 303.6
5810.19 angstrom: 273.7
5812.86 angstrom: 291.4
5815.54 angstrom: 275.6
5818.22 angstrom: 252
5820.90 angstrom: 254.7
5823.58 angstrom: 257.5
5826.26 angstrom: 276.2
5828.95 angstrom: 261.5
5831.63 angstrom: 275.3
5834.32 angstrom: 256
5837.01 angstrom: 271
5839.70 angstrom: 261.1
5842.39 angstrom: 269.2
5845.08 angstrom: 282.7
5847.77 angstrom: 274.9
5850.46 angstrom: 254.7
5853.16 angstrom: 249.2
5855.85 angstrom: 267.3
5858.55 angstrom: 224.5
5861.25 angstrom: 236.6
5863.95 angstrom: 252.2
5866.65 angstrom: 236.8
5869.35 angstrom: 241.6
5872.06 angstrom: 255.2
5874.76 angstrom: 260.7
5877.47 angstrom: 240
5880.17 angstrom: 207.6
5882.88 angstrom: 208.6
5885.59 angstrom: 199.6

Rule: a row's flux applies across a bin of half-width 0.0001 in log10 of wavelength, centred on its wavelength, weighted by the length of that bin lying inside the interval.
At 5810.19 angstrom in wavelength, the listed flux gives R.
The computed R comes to 273.7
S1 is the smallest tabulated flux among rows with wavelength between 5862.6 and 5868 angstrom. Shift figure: 236.8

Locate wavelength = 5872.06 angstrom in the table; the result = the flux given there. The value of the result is 255.2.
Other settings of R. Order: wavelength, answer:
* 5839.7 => 261.1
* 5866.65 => 236.8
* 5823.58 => 257.5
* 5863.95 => 252.2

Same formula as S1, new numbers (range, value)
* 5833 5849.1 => 256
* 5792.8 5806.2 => 251.7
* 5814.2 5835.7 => 252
